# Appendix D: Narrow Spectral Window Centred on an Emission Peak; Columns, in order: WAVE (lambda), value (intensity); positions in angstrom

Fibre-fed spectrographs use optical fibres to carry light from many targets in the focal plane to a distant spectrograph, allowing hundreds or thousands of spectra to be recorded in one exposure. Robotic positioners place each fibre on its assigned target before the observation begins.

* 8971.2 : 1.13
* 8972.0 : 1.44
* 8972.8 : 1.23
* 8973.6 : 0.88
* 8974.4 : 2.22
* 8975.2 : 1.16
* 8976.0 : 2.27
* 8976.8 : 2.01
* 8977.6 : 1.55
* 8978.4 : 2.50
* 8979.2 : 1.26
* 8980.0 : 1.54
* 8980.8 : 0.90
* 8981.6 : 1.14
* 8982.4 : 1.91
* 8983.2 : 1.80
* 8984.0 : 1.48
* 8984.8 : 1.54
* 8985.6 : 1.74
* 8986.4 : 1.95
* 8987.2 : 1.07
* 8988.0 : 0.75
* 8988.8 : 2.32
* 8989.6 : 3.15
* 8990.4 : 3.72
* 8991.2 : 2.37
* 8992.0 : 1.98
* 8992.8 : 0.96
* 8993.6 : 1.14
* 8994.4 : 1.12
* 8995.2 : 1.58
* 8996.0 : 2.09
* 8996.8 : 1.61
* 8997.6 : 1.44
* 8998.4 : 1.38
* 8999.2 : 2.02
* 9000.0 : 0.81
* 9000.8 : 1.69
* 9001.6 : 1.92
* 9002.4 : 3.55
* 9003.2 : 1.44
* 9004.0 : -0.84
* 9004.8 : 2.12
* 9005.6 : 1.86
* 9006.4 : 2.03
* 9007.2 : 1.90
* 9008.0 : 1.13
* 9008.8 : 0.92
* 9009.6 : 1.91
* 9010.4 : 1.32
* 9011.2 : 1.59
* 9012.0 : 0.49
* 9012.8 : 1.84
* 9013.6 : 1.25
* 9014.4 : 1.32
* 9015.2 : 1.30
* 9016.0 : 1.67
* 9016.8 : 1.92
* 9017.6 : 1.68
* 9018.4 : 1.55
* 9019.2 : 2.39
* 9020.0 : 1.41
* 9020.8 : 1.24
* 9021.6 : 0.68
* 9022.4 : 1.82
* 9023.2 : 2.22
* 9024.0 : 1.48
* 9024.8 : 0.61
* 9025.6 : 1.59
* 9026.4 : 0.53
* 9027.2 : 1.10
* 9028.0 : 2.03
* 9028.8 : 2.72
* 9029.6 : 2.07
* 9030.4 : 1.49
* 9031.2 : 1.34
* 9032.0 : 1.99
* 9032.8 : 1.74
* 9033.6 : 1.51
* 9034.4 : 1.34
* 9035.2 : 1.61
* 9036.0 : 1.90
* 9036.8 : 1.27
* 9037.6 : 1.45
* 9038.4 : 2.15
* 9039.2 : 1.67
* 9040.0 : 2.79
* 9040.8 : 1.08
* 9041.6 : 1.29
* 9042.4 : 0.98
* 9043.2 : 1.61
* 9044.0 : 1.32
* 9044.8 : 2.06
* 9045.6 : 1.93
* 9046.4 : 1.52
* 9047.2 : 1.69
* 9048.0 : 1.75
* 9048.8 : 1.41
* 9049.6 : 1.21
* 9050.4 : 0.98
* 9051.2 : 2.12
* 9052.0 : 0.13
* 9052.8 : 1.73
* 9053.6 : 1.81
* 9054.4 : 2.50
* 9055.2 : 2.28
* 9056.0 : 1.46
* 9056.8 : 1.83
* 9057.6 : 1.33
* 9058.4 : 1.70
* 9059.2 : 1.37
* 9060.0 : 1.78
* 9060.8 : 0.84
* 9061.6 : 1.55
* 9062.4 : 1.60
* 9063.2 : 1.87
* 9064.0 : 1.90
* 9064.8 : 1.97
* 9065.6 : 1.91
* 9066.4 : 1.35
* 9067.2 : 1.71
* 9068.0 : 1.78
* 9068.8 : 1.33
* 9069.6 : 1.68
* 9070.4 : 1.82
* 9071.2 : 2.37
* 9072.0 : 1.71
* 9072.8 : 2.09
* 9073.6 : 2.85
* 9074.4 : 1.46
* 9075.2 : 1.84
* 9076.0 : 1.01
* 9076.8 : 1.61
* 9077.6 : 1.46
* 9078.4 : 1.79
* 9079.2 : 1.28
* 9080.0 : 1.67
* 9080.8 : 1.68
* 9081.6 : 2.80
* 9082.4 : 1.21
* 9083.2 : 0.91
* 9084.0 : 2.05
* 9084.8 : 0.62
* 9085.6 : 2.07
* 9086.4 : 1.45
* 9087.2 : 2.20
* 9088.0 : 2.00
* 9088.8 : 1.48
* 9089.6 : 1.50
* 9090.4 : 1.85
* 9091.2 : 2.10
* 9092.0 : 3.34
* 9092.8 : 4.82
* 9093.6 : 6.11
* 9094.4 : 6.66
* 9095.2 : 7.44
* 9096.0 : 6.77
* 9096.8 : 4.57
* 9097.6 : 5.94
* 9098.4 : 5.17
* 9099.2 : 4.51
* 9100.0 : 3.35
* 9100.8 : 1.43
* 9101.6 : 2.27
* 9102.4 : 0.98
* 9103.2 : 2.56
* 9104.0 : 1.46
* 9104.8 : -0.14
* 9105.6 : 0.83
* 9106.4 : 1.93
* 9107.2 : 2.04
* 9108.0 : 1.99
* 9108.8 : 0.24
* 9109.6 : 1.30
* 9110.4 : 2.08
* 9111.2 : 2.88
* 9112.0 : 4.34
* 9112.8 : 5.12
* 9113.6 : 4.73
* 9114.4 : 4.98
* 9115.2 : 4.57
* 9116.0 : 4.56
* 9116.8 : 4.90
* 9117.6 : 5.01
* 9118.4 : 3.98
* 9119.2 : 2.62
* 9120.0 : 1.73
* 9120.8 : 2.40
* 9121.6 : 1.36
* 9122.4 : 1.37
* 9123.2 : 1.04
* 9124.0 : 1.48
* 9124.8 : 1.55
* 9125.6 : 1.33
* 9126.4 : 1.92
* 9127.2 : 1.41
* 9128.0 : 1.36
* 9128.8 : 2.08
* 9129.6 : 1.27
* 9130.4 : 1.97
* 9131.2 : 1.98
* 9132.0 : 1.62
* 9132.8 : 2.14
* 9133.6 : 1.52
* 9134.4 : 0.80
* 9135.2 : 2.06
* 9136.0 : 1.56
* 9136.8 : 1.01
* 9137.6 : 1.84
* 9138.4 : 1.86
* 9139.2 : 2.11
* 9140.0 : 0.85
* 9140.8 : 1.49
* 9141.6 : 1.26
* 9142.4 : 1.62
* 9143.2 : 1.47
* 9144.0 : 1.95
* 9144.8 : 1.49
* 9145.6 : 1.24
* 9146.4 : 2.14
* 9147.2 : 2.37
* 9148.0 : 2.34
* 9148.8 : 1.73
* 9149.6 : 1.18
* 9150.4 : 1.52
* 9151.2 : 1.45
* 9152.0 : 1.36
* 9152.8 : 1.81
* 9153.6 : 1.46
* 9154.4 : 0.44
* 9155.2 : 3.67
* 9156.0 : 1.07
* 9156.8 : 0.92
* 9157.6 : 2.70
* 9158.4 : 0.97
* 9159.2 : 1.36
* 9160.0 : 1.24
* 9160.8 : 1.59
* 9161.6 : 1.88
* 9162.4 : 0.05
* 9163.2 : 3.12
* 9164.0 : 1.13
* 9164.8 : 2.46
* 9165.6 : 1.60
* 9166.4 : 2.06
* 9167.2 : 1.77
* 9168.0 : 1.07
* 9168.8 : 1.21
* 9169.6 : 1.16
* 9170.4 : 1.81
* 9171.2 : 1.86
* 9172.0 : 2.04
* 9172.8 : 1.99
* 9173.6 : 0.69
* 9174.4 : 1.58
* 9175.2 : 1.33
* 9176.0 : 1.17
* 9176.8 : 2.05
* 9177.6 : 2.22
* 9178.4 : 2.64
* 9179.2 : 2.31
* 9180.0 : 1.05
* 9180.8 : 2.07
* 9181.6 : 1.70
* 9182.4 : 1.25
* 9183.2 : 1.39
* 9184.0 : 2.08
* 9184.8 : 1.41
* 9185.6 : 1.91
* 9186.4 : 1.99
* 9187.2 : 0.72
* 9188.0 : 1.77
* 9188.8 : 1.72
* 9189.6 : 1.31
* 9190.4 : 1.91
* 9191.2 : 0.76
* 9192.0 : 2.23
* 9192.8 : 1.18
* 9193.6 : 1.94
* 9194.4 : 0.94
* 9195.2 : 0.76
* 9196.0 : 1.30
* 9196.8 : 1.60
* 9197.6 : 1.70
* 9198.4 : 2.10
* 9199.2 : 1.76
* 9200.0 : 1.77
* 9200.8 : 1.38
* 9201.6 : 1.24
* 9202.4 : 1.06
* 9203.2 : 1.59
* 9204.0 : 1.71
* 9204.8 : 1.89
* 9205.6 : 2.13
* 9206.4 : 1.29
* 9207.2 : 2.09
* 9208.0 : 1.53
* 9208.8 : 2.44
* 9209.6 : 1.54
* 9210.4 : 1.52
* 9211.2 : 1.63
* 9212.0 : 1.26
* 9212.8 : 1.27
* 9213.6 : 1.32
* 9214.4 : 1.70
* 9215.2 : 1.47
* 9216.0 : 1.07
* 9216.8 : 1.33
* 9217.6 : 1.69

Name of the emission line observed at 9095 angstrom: [S II] 6716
